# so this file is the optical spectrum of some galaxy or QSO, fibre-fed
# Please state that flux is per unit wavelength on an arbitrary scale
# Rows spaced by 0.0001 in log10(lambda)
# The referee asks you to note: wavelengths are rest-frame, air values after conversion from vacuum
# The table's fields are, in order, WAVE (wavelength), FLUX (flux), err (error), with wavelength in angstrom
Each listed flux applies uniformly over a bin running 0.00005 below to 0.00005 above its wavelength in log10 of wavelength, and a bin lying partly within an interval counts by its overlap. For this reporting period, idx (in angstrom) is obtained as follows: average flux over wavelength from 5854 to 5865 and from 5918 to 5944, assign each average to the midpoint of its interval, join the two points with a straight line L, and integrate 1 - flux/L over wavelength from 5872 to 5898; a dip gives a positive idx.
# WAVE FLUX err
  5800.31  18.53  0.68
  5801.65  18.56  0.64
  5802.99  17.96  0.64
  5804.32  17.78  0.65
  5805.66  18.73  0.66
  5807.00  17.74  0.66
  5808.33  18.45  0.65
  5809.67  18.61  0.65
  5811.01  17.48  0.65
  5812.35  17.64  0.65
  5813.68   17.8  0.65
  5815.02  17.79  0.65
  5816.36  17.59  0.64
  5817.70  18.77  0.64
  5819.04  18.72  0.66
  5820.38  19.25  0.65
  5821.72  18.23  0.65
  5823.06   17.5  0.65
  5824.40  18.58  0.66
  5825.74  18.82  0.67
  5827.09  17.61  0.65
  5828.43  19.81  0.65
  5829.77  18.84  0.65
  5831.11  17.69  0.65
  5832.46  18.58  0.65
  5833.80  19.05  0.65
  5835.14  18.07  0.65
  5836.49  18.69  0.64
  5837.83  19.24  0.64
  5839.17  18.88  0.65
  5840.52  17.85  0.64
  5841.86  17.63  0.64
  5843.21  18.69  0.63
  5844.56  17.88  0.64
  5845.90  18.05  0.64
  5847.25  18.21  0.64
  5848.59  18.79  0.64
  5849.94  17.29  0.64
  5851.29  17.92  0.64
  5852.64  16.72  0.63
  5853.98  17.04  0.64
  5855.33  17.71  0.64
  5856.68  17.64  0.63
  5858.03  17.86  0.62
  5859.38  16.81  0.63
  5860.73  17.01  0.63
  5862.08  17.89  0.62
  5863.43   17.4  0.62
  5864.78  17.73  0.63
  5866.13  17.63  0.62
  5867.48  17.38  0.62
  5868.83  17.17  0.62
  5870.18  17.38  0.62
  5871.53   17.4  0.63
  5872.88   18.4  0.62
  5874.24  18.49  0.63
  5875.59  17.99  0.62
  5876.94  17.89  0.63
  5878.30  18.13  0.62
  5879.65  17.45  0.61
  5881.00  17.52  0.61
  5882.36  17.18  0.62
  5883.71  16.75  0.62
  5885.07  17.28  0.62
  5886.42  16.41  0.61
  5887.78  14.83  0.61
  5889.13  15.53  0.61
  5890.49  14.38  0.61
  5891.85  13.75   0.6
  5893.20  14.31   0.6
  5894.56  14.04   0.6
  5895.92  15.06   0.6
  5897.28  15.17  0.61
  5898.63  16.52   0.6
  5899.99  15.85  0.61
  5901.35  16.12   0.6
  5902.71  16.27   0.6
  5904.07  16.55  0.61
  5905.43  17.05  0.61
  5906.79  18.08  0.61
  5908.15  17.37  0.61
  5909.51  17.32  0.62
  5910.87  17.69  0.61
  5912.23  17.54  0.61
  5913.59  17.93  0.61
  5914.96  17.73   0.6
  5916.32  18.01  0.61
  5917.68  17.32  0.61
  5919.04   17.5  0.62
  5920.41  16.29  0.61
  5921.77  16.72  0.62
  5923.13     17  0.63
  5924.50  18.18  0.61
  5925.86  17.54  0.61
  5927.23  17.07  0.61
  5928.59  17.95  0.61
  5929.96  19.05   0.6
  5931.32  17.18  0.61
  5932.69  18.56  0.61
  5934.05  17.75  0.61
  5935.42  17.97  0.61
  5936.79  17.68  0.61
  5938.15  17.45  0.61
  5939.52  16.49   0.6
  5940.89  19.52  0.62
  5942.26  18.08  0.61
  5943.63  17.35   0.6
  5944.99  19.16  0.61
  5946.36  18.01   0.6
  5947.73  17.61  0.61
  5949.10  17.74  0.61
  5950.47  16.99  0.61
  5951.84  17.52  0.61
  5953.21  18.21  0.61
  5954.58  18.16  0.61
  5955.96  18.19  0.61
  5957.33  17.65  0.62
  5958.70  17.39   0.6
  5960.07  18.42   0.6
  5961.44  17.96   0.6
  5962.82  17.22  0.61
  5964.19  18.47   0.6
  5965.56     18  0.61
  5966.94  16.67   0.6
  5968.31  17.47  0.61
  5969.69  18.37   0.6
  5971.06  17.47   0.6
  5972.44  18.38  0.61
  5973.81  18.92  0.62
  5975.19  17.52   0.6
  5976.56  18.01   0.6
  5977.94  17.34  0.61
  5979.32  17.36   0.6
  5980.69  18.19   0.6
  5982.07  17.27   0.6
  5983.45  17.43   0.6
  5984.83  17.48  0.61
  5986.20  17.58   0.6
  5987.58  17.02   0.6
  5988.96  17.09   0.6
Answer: 1.7 angstrom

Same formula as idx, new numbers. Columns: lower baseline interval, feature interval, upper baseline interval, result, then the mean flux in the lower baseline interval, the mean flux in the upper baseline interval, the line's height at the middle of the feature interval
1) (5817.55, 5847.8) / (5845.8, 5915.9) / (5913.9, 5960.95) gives 4.4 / 18.5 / 17.8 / 18.1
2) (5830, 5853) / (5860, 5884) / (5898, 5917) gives 0.1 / 18.2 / 17.1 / 17.7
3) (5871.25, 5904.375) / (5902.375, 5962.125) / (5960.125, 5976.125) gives -1.6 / 16.4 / 17.9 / 17.2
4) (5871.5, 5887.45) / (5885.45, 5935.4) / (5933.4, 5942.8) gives 2.7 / 17.5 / 17.8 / 17.7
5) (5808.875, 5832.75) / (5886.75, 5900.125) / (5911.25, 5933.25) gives 2.1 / 18.3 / 17.6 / 17.8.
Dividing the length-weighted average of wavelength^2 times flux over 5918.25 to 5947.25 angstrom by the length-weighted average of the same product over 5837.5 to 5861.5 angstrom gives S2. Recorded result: 1.0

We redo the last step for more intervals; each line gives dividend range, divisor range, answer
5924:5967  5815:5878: 1.02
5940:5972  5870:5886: 1.04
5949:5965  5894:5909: 1.12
